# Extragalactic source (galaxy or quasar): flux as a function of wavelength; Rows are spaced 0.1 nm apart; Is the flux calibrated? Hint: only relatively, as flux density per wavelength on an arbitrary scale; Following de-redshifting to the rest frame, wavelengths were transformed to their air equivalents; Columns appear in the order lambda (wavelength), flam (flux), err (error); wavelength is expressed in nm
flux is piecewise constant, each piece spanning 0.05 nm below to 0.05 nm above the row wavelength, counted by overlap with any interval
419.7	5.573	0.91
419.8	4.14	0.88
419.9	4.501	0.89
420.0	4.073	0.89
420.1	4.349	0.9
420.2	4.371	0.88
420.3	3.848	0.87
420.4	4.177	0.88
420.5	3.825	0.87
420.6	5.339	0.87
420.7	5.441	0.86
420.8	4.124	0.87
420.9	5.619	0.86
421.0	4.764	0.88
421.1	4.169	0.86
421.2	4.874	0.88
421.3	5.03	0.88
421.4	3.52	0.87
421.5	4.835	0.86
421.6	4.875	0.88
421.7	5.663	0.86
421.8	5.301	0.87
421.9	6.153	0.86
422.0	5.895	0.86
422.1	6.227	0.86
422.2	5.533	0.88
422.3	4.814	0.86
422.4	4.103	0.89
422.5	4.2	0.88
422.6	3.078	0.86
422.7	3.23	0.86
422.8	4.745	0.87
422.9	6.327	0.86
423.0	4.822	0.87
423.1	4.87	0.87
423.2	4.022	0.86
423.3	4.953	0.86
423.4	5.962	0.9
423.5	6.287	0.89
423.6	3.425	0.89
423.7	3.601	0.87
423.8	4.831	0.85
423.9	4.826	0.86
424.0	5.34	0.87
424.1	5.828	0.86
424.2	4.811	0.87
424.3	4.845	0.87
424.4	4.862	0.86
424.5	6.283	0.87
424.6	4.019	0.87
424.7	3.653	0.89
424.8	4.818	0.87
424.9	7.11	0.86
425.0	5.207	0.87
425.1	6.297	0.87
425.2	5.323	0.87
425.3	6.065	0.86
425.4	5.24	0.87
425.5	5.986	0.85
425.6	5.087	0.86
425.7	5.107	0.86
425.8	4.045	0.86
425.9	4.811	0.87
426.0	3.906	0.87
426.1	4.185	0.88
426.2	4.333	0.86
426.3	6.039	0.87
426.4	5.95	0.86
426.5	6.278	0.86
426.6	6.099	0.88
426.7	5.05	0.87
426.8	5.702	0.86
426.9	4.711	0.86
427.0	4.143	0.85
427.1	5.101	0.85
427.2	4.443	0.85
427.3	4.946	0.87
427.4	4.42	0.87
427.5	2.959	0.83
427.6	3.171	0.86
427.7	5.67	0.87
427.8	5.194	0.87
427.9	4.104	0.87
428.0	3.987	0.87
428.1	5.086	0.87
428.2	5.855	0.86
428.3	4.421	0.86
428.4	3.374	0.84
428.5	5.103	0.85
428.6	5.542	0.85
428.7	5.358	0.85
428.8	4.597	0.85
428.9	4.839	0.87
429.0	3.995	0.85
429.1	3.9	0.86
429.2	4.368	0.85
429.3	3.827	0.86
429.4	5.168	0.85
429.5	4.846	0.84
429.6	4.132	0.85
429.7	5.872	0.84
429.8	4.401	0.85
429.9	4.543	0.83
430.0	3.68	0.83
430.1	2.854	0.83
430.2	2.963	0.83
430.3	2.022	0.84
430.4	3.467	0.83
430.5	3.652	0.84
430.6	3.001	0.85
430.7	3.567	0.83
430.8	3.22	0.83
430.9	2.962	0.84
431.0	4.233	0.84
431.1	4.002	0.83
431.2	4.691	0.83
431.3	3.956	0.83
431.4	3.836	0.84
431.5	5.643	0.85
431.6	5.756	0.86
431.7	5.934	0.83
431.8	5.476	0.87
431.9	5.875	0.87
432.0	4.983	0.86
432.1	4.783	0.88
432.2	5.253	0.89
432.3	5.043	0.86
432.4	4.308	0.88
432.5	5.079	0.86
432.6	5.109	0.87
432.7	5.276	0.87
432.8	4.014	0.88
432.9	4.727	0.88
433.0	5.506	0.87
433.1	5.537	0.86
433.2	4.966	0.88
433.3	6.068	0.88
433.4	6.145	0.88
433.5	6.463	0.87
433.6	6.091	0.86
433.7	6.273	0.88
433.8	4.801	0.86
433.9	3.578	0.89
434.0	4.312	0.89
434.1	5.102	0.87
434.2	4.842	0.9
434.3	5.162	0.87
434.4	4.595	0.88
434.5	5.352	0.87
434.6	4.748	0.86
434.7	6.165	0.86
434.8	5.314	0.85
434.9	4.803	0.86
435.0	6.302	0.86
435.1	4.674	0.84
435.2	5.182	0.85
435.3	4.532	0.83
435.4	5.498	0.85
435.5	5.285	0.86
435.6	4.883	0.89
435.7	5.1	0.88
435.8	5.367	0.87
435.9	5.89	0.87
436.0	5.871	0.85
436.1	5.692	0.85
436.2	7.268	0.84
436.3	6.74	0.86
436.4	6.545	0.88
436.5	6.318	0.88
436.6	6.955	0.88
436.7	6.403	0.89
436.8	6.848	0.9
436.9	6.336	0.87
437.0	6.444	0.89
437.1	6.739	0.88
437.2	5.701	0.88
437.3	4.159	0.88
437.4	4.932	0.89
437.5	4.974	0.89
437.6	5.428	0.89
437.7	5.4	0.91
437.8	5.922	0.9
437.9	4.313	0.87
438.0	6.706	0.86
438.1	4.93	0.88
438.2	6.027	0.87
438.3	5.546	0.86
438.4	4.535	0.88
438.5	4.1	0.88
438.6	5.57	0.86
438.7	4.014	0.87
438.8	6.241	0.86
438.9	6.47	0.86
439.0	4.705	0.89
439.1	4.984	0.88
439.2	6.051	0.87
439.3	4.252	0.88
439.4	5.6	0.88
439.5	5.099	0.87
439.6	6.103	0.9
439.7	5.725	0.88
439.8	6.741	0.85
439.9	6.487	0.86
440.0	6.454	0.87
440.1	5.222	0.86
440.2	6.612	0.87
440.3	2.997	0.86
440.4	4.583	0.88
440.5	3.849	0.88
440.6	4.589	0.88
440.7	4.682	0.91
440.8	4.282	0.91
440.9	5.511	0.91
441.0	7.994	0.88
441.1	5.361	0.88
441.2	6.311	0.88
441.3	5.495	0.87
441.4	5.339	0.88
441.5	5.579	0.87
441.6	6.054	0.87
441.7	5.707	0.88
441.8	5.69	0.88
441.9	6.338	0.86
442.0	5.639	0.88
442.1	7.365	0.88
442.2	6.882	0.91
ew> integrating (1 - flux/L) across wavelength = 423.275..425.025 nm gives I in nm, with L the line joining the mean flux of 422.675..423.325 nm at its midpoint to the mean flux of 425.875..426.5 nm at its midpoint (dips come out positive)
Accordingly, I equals -0.07 nm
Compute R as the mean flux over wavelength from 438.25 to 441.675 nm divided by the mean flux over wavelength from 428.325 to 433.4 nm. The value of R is 1.2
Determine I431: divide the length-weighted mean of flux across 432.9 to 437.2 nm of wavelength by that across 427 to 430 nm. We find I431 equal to 1.23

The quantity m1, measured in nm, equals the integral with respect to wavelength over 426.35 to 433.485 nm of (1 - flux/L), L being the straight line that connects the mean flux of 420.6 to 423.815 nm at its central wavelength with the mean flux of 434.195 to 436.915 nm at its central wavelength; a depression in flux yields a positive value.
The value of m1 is 0.92 nm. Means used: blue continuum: 4.86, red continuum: 5.67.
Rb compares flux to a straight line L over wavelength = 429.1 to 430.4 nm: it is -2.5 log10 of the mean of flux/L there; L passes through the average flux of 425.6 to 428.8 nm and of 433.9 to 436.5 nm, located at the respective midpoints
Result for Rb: 0.23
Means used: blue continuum 4.81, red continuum 5.39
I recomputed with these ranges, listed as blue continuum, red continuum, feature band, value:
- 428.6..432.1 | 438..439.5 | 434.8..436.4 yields -0.214 nm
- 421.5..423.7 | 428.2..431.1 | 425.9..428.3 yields -0.233 nm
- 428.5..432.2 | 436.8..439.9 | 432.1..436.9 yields -0.480 nm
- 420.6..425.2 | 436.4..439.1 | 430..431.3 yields 0.462 nm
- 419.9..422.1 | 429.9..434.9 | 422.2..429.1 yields -0.161 nm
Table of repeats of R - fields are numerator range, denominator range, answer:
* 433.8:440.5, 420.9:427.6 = 1.10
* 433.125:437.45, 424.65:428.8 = 1.13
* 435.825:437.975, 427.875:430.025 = 1.29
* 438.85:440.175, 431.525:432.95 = 1.11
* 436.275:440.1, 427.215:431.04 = 1.36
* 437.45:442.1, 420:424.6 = 1.13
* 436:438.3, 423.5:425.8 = 1.16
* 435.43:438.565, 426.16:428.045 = 1.18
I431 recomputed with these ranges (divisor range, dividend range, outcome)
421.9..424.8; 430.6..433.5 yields 1.00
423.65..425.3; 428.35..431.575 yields 0.80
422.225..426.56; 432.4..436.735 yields 1.09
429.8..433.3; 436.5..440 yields 1.27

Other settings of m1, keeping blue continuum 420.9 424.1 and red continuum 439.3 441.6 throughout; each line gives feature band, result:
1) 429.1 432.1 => 0.53 nm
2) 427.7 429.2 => 0.11 nm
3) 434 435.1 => 0.02 nm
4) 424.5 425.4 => -0.07 nm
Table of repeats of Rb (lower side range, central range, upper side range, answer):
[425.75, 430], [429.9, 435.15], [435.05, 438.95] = 0.10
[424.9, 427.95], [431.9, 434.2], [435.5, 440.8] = 0.03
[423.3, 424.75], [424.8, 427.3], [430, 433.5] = -0.09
